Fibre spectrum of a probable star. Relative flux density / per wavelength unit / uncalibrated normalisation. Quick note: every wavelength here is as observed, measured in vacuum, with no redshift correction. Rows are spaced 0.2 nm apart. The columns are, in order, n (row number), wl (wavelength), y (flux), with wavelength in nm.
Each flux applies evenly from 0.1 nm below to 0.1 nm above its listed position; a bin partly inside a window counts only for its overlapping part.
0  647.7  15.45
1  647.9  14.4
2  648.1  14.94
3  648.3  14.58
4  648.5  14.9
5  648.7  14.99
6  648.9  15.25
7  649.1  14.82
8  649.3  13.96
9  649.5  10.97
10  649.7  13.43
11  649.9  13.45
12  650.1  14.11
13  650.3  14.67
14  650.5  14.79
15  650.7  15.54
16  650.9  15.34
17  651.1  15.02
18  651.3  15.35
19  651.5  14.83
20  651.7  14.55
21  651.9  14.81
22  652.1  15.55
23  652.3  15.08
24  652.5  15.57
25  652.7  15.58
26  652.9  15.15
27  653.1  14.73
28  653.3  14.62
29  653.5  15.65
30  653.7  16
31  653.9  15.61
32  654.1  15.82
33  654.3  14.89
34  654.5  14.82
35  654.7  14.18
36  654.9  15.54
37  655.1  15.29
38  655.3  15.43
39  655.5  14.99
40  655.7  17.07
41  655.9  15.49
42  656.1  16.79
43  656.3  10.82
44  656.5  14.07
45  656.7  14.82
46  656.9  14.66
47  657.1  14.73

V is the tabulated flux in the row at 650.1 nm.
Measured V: 14.11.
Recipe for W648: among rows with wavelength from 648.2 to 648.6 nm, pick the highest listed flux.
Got 14.9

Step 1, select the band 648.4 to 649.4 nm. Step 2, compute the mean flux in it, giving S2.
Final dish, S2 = 14.8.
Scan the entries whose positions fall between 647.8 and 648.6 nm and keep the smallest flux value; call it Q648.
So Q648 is 14.4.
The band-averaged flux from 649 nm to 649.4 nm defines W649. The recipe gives 14.4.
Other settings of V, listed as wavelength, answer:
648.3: 14.58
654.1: 15.82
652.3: 15.08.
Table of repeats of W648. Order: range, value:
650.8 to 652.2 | 15.55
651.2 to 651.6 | 15.35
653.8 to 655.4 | 15.82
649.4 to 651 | 15.54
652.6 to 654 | 16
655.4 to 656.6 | 17.07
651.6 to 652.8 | 15.58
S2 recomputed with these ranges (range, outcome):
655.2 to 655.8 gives 15.8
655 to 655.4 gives 15.4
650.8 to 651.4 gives 15.2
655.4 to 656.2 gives 16.1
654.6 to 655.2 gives 15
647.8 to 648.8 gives 14.8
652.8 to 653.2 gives 14.9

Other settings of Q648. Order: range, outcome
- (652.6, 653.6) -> 14.62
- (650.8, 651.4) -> 15.02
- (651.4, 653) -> 14.55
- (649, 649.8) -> 10.97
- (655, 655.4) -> 15.29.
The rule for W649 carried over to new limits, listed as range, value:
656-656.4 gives 13.8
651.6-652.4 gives 15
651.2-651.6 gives 15.1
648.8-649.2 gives 15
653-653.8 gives 15.3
